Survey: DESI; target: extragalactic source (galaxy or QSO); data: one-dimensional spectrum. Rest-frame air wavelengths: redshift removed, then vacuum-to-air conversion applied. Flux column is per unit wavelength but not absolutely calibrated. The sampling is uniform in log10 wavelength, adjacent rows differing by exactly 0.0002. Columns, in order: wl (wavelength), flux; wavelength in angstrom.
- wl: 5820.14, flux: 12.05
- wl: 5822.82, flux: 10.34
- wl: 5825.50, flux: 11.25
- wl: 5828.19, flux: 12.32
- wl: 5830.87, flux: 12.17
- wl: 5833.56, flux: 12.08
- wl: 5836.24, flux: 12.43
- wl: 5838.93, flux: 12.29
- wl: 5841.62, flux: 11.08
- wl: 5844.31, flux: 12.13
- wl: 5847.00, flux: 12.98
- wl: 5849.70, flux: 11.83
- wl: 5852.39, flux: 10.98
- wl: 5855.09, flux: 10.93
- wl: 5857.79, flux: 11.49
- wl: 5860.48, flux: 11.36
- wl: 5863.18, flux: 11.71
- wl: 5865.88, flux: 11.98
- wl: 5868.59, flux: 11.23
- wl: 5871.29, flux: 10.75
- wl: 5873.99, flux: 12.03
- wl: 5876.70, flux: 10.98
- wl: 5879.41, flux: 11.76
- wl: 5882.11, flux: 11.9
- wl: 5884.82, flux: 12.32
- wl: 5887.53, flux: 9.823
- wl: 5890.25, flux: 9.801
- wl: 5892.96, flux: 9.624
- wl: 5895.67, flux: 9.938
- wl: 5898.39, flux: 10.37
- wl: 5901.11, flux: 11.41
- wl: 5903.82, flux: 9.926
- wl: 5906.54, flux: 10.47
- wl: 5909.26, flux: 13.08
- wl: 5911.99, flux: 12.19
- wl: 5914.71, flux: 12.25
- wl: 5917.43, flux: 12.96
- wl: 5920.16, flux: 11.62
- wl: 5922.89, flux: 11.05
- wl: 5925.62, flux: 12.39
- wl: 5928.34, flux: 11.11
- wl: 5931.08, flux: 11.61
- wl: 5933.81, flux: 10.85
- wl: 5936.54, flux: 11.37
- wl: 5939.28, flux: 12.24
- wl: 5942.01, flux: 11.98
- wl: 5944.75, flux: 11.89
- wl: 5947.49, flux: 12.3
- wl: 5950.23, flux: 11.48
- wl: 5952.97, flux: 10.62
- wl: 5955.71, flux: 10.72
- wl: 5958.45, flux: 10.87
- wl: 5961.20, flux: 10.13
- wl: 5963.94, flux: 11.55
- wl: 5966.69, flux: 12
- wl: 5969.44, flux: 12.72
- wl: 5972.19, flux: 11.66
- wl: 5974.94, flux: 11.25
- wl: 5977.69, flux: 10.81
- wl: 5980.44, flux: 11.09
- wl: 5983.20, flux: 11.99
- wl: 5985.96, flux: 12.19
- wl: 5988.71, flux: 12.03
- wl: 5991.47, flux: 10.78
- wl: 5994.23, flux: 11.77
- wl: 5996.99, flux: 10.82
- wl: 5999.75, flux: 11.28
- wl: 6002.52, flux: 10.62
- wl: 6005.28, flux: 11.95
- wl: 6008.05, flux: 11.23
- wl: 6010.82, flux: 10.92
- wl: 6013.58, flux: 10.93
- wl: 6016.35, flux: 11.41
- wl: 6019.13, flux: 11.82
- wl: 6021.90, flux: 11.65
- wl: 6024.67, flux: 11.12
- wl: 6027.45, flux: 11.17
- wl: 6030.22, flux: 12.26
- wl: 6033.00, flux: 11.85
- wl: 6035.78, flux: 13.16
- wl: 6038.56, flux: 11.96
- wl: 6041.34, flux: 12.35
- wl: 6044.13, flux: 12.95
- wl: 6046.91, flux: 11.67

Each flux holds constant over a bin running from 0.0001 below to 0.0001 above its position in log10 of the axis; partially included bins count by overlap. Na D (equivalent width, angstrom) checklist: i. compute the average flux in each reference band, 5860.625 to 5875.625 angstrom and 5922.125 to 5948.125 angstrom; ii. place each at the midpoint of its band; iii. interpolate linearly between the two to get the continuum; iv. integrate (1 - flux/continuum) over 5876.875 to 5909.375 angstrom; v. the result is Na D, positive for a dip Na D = 2.20 angstrom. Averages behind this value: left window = 11.5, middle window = 10.8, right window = 11.7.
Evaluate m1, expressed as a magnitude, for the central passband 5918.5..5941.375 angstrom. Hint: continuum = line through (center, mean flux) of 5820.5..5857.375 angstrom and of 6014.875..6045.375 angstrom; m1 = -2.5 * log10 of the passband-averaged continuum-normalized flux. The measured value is 0.03 mag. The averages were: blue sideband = 11.8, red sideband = 12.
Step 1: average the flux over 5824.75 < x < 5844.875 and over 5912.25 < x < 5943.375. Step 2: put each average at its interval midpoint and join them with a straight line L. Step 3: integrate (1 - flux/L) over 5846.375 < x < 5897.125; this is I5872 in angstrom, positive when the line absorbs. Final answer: 2.99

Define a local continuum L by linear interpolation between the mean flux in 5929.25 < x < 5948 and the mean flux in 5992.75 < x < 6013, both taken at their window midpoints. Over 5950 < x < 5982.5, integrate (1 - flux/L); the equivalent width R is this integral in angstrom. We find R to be 0.7 angstrom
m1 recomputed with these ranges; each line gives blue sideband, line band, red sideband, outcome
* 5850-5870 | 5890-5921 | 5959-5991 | 0.027 mag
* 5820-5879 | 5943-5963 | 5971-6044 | 0.040 mag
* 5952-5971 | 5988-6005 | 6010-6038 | 0.023 mag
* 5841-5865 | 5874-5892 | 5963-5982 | 0.047 mag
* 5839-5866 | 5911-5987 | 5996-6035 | -0.009 mag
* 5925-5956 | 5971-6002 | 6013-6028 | 0.005 mag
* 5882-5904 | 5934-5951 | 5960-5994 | -0.066 mag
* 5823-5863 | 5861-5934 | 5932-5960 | 0.026 mag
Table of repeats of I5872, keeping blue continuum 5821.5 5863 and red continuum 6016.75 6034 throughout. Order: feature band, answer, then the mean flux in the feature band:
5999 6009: 0.3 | 11.3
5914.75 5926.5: -0.3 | 12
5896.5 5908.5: 1.1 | 10.6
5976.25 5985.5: 0.2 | 11.4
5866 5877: 0.3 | 11.4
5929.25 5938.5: 0.3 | 11.3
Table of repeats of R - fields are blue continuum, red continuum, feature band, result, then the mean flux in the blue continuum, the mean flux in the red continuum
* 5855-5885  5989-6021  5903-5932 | -0.7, 11.5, 11.3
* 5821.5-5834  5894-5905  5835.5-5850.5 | -1.0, 11.6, 10.4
